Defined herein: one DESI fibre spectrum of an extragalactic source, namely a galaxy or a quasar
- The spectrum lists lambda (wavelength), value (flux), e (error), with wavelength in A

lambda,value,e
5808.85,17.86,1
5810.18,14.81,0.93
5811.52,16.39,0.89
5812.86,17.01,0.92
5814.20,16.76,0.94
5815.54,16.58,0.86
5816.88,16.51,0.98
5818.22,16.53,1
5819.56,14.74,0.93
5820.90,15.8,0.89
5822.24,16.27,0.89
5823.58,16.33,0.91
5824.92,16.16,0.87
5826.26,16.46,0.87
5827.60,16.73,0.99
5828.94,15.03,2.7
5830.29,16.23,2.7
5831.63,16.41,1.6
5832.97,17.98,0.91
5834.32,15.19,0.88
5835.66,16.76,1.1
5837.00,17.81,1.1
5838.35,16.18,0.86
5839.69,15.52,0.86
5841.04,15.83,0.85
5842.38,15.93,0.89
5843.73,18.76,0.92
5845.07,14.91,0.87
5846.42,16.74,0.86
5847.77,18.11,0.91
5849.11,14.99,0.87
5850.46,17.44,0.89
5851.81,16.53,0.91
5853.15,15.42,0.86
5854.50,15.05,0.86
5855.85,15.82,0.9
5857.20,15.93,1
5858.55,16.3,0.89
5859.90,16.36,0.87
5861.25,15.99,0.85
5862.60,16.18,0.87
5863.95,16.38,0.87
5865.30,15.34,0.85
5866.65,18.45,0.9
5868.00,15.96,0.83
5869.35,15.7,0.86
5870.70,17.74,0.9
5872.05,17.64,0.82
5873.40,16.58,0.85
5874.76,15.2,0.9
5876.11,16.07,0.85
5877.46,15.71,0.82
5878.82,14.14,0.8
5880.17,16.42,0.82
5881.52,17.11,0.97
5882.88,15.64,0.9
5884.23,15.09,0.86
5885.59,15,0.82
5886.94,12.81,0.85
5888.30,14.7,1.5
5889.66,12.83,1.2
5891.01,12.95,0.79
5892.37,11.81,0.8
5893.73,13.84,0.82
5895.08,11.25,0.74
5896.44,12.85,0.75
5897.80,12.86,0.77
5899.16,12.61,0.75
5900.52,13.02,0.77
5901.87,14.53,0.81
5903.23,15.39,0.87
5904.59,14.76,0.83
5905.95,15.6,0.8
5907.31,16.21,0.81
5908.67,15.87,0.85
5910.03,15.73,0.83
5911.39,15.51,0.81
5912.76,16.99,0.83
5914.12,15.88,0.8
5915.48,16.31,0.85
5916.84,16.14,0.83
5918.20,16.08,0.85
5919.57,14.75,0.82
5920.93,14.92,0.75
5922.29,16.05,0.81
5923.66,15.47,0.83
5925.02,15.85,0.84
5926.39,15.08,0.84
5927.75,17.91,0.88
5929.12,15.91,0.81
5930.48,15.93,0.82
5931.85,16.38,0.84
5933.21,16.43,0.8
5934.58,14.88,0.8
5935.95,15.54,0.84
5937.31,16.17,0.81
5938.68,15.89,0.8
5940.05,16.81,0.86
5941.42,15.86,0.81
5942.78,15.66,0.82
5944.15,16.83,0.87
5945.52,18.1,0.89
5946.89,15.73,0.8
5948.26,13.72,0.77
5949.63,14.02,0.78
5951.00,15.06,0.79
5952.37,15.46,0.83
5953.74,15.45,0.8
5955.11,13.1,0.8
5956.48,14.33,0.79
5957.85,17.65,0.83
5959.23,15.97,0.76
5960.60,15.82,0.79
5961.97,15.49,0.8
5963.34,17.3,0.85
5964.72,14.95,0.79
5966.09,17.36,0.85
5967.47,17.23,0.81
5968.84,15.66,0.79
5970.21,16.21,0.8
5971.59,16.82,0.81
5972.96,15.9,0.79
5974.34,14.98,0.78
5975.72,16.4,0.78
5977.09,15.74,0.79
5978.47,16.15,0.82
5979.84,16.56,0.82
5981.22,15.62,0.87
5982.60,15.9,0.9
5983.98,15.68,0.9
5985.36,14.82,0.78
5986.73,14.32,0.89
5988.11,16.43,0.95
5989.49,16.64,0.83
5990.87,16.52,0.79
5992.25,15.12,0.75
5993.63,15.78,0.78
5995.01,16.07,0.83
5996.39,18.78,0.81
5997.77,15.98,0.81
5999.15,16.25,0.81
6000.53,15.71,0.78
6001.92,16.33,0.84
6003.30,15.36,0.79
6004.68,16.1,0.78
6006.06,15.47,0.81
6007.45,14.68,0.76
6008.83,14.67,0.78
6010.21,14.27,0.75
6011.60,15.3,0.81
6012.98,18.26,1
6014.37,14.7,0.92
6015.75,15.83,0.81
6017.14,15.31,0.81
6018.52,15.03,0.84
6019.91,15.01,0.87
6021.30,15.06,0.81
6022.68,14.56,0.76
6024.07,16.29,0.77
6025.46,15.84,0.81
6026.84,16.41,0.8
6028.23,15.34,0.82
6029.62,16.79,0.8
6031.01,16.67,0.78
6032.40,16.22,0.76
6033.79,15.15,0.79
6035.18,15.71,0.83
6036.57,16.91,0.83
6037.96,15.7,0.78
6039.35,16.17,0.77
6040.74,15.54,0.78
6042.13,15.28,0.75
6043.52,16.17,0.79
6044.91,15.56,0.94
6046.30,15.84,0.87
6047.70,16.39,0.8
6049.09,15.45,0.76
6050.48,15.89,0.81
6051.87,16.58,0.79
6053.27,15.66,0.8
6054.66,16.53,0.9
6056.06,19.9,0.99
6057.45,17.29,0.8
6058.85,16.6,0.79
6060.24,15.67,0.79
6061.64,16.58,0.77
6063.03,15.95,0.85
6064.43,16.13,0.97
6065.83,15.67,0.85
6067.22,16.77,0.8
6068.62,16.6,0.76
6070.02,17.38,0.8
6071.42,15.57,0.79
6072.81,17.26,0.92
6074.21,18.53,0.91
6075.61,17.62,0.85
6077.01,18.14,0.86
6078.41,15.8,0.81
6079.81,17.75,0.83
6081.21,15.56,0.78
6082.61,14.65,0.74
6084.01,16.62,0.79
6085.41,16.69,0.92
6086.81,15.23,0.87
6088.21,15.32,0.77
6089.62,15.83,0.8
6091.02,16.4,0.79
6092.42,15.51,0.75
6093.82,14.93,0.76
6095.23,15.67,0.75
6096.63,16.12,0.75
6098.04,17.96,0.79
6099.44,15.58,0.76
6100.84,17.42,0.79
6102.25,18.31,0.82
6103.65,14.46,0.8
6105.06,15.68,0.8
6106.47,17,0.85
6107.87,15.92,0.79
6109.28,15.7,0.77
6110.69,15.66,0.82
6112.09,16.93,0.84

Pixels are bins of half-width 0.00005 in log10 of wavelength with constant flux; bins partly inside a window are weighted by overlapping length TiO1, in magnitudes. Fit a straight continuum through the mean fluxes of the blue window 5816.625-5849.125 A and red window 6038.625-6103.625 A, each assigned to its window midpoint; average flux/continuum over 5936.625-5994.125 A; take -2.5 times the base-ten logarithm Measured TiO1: 0.04 mag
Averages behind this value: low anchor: 16.3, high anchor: 16.4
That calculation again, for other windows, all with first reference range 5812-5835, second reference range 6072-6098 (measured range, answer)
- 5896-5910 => 0.13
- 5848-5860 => 0.02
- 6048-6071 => -0.01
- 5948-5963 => 0.08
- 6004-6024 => 0.07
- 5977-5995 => 0.04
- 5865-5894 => 0.07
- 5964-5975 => 0.01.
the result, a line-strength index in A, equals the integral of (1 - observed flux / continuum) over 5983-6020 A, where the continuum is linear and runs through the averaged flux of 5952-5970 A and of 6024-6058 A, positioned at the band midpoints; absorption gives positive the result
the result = 0.69 A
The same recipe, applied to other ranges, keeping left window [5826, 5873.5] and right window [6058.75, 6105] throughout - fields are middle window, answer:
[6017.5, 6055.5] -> 1.2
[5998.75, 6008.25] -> 0.4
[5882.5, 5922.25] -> 4.4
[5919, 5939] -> 0.7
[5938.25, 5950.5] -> 0.4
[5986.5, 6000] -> 0.1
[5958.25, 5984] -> 0.4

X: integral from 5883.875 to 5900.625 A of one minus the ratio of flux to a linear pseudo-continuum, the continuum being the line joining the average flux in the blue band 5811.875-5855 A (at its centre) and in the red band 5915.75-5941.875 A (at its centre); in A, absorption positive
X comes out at 3.0 A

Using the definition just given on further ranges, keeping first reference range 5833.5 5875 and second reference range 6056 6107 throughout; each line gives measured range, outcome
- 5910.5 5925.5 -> 0.5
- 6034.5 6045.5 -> 0.4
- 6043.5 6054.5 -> 0.3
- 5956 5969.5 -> 0.2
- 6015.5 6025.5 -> 0.7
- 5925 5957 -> 1.4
